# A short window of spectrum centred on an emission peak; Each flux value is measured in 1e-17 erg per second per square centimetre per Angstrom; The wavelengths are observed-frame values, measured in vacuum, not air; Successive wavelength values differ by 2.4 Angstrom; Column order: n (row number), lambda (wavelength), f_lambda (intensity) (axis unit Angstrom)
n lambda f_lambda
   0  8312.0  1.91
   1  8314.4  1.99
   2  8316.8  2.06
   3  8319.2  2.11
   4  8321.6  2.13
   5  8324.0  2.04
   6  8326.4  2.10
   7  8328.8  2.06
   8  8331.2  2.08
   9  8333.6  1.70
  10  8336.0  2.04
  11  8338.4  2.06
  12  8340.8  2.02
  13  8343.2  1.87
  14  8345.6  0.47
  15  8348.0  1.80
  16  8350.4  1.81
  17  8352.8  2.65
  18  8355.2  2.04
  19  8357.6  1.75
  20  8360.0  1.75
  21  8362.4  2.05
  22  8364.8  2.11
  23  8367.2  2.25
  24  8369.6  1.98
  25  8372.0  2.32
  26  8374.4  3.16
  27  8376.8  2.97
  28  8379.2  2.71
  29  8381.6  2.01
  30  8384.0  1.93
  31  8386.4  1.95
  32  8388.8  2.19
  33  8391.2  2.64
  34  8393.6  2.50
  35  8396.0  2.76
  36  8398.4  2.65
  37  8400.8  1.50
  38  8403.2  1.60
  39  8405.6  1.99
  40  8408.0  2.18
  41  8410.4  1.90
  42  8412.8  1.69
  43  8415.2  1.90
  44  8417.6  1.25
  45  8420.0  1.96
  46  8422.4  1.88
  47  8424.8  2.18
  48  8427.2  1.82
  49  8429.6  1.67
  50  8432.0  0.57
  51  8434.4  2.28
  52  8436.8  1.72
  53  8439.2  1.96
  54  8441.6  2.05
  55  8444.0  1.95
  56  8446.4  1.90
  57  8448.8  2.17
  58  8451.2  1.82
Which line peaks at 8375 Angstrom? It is [S II]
